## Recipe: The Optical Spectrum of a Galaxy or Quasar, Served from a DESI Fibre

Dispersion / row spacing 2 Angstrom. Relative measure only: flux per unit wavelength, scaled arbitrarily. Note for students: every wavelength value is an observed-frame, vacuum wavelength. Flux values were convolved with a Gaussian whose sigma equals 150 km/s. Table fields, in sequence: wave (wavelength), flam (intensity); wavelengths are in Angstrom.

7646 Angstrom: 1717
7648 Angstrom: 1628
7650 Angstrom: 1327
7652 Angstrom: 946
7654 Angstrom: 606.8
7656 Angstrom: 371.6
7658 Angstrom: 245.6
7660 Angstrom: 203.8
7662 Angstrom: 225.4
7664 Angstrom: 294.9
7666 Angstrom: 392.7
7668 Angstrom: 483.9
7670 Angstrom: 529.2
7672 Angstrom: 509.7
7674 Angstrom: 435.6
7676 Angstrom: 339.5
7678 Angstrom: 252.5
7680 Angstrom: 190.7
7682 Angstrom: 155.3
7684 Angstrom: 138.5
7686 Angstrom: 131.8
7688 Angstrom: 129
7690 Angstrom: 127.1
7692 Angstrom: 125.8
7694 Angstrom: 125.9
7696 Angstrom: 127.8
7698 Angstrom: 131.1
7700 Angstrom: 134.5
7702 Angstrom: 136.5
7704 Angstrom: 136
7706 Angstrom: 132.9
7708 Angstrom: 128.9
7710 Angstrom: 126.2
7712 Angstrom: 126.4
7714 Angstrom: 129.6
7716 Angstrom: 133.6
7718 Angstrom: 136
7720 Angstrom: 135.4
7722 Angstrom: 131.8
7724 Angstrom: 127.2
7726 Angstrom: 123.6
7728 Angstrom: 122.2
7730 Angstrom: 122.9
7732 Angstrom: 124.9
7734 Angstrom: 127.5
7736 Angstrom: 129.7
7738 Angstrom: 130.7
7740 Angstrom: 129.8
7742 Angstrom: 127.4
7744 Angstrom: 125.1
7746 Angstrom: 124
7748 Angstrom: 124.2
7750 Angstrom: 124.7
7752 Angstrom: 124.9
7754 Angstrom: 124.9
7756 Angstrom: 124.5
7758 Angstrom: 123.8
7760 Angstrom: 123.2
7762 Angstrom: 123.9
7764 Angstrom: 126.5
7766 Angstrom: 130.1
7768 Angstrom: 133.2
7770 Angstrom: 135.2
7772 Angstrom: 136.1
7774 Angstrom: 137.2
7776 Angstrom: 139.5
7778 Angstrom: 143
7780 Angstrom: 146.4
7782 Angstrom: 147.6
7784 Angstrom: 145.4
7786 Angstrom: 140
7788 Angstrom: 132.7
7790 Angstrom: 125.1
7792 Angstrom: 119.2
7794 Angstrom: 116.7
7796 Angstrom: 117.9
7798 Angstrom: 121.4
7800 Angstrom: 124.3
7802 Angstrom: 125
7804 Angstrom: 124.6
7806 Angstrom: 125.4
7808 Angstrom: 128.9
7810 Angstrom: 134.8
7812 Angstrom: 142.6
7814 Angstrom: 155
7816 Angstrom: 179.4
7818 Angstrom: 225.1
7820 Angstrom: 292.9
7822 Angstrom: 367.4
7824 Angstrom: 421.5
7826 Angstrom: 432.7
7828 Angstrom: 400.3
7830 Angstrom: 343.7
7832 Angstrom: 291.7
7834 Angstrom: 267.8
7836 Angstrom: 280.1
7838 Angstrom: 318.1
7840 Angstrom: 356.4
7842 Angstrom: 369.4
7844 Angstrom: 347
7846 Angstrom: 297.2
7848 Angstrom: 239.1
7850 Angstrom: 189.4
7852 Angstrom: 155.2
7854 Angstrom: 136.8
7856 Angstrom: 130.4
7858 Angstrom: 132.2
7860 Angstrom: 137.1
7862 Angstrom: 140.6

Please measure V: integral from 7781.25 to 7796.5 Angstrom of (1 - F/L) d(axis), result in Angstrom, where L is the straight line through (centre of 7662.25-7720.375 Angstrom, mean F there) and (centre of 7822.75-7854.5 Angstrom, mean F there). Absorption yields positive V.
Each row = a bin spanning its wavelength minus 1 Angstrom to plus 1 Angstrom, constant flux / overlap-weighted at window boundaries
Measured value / 8.0 Angstrom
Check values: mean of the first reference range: 211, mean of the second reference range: 306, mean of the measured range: 131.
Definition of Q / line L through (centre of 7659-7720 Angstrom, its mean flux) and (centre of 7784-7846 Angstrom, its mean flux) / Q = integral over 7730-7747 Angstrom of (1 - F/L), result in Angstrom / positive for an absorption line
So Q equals 7.1 Angstrom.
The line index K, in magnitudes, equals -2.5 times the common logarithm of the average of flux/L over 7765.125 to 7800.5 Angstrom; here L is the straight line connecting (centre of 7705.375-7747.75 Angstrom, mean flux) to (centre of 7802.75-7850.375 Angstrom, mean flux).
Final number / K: 0.47 mag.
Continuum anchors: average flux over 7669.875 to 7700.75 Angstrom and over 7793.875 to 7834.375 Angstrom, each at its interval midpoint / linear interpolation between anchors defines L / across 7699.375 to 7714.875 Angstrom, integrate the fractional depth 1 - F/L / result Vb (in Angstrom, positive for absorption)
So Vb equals 6.1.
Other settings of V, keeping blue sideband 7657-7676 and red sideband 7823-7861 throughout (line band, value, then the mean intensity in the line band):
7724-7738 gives 8.7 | 126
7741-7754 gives 8.0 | 125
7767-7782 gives 8.3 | 139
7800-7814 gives 7.7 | 132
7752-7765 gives 7.9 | 124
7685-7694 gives 5.8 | 128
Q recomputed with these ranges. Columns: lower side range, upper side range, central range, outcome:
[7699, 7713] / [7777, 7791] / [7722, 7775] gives 3.5 Angstrom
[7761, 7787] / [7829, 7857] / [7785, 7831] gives 1.9 Angstrom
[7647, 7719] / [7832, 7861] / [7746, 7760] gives 7.9 Angstrom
